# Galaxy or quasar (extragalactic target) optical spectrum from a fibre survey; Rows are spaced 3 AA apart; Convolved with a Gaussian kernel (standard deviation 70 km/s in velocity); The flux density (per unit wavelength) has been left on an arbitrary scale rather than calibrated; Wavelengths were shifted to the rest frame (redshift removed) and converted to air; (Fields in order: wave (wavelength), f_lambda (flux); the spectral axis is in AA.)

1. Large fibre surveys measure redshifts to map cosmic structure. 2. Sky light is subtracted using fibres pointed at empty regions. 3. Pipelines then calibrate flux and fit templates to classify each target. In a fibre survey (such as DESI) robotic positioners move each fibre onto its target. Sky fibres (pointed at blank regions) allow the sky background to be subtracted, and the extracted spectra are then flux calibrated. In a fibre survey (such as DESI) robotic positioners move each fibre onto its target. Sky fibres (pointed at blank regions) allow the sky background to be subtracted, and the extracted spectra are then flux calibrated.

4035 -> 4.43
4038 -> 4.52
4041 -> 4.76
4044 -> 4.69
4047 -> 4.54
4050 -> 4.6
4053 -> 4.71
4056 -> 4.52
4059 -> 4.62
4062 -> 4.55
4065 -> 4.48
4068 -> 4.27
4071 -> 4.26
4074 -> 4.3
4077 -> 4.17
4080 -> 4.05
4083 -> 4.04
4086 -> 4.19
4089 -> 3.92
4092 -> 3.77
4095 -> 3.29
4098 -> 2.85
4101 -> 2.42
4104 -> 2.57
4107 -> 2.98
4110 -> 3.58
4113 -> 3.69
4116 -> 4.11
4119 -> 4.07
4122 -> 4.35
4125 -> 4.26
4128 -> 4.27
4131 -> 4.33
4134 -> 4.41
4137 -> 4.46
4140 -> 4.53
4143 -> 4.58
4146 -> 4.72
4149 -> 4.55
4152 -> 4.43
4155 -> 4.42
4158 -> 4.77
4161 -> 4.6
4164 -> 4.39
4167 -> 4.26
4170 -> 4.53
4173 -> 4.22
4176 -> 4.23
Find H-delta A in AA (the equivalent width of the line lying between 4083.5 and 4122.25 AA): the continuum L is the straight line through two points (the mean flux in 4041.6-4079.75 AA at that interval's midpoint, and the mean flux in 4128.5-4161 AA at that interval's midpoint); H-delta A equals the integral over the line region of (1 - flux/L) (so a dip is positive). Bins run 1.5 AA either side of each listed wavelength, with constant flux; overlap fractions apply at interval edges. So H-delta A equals 8.5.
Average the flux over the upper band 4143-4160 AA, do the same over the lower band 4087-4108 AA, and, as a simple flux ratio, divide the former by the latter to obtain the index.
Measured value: 1.46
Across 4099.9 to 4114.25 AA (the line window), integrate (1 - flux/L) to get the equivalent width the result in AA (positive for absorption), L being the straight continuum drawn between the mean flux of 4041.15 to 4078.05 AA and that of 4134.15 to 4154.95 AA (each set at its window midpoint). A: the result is 4.63 AA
